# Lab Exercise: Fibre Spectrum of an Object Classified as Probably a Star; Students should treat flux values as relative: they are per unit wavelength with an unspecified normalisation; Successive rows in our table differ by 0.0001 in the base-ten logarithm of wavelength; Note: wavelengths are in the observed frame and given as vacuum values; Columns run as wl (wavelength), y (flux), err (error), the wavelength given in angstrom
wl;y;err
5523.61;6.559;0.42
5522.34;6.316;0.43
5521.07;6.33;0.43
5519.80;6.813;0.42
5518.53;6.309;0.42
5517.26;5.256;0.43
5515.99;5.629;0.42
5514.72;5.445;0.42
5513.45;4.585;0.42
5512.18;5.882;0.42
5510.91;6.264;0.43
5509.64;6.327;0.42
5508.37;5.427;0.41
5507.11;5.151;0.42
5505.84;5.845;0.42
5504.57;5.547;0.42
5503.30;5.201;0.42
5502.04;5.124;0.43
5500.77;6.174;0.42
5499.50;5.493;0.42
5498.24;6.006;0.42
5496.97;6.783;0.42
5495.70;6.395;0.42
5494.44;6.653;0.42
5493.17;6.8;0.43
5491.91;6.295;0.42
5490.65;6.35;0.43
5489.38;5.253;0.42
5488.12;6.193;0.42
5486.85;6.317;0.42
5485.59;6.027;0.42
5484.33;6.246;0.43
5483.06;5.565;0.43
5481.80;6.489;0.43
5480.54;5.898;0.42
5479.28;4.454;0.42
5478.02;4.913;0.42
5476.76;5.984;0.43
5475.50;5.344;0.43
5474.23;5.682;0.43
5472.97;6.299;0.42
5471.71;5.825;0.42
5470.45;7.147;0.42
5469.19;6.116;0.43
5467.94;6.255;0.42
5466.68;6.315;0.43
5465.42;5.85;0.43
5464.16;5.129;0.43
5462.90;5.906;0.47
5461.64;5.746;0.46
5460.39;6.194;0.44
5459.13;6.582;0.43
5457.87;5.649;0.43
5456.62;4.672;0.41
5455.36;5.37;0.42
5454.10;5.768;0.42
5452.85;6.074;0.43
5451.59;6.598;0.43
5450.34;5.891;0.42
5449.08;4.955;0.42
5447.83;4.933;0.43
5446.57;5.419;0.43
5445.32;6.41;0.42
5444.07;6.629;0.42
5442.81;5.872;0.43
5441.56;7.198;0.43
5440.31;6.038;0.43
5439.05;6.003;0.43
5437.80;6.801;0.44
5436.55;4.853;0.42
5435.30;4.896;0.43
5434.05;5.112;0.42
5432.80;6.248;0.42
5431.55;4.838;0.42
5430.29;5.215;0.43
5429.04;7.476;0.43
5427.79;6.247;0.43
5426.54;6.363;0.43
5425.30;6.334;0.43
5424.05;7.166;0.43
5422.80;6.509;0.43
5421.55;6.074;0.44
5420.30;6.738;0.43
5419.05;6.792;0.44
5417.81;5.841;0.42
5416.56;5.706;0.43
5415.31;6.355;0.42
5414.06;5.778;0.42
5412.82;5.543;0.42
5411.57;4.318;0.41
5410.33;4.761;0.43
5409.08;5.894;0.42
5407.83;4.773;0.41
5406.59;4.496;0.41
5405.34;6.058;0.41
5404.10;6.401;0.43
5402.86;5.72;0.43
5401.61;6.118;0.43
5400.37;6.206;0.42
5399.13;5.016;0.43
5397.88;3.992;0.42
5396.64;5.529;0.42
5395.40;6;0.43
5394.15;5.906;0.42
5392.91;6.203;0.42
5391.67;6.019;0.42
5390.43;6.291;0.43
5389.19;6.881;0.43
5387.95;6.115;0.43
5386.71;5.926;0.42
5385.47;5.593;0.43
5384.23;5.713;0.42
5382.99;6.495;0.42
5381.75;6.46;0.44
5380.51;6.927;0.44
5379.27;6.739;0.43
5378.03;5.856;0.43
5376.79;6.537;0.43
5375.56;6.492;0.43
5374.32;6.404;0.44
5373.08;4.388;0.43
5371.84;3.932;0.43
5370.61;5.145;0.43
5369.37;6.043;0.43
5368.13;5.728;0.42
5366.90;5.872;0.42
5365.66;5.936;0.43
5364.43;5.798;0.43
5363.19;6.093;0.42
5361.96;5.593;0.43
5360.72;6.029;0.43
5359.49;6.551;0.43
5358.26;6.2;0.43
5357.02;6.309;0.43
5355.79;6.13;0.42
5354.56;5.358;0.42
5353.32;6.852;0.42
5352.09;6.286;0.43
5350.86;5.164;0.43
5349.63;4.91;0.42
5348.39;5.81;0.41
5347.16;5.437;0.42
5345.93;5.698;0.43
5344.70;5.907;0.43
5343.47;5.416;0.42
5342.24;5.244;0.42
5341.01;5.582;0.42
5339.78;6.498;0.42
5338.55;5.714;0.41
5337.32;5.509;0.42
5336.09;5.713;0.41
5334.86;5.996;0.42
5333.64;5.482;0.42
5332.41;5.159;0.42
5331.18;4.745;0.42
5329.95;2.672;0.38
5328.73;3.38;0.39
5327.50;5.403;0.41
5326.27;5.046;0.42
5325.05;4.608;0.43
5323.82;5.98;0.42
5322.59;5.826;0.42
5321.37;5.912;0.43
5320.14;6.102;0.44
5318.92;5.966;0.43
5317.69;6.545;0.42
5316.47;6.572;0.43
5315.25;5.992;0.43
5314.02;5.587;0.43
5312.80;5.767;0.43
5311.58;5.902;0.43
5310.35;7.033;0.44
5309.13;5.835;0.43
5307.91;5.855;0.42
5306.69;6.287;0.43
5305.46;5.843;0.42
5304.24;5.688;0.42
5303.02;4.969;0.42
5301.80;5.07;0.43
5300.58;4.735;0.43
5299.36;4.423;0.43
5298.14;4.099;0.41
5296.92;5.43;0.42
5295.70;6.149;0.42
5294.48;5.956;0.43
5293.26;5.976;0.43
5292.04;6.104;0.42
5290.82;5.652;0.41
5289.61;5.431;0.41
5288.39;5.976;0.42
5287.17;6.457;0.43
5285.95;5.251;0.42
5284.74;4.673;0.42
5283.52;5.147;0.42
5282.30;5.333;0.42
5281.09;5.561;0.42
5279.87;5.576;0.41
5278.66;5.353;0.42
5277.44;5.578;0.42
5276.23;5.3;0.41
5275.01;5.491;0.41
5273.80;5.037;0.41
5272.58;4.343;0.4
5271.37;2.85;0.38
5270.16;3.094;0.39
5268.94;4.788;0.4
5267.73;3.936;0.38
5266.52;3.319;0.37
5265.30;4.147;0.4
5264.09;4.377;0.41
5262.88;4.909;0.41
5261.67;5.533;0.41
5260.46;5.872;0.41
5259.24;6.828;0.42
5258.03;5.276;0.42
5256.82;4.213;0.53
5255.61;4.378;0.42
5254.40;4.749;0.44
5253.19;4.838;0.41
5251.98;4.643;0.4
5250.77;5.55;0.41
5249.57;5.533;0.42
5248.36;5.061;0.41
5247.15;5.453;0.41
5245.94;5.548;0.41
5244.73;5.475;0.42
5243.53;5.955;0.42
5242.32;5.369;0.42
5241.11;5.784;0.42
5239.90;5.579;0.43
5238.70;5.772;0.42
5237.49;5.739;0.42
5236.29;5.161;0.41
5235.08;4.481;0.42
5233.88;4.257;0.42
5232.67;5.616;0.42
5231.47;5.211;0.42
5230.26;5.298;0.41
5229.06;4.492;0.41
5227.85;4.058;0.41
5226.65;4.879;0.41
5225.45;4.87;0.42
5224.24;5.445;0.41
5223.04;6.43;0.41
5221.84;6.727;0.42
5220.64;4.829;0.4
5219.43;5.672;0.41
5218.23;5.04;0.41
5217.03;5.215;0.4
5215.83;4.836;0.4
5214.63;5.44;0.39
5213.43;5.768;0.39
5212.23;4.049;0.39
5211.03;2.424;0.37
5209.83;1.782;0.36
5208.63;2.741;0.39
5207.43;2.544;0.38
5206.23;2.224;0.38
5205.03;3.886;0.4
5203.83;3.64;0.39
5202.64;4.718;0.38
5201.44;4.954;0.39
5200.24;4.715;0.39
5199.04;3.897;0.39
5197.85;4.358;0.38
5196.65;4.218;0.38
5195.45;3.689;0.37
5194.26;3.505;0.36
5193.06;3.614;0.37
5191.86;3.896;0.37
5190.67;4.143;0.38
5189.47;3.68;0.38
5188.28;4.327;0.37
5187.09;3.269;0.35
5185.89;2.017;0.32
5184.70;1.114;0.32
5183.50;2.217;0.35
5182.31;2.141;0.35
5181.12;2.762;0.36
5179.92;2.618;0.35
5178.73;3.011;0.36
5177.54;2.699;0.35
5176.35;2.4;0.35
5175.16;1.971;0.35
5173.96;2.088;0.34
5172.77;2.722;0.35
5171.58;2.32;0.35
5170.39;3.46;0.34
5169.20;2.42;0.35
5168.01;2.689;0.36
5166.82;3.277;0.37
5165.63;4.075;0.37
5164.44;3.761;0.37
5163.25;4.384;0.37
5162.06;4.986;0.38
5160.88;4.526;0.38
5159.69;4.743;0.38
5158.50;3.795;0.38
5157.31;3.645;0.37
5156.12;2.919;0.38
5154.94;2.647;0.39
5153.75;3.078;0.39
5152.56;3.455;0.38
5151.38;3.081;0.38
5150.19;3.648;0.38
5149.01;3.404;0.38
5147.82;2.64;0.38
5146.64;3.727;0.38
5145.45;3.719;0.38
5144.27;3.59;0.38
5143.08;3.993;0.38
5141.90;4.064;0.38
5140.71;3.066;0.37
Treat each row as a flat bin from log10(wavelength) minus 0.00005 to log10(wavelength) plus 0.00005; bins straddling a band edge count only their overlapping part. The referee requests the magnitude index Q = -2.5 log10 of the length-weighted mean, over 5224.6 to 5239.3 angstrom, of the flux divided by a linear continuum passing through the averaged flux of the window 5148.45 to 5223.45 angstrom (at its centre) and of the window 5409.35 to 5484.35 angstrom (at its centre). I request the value -0.24 mag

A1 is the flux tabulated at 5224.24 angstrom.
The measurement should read 5.445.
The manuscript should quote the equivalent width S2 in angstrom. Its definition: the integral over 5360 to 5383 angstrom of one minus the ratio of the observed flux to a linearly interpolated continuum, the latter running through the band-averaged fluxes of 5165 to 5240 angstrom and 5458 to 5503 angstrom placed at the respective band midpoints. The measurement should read -3.3 angstrom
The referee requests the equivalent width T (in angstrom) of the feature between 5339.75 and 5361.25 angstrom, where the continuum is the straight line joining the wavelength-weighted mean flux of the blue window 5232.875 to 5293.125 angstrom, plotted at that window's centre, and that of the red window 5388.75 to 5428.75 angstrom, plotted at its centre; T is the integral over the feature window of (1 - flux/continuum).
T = -0.97 angstrom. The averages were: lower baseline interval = 5.13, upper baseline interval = 5.89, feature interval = 5.84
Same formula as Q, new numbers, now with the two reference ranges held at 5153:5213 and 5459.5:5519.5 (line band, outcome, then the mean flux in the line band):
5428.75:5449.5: -0.07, 5.8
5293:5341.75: -0.24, 5.52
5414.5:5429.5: -0.21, 6.45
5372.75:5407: -0.18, 5.97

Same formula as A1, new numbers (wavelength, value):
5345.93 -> 5.698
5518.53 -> 6.309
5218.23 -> 5.04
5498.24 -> 6.006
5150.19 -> 3.648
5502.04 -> 5.124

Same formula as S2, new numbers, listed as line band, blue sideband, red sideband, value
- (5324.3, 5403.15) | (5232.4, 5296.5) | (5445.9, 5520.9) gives -3.1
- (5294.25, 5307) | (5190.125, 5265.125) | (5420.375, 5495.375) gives -0.4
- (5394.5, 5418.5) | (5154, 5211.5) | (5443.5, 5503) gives -0.9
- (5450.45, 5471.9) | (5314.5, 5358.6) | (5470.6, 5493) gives -0.4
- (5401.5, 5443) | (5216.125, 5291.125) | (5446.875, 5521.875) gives -1.7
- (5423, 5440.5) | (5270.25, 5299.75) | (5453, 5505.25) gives -0.7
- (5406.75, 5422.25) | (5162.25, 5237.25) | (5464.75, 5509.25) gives -0.8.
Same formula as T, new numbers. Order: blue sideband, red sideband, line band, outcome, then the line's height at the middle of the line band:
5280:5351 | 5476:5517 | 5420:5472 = -2.2 angstrom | 5.74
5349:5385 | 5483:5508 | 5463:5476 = -0.1 angstrom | 5.96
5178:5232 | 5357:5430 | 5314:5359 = -2.0 angstrom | 5.35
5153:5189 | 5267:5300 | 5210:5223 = -3.4 angstrom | 3.91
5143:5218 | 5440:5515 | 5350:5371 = -4.3 angstrom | 4.93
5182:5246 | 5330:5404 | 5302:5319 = -2.2 angstrom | 5.28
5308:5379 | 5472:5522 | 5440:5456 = -0.3 angstrom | 5.81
